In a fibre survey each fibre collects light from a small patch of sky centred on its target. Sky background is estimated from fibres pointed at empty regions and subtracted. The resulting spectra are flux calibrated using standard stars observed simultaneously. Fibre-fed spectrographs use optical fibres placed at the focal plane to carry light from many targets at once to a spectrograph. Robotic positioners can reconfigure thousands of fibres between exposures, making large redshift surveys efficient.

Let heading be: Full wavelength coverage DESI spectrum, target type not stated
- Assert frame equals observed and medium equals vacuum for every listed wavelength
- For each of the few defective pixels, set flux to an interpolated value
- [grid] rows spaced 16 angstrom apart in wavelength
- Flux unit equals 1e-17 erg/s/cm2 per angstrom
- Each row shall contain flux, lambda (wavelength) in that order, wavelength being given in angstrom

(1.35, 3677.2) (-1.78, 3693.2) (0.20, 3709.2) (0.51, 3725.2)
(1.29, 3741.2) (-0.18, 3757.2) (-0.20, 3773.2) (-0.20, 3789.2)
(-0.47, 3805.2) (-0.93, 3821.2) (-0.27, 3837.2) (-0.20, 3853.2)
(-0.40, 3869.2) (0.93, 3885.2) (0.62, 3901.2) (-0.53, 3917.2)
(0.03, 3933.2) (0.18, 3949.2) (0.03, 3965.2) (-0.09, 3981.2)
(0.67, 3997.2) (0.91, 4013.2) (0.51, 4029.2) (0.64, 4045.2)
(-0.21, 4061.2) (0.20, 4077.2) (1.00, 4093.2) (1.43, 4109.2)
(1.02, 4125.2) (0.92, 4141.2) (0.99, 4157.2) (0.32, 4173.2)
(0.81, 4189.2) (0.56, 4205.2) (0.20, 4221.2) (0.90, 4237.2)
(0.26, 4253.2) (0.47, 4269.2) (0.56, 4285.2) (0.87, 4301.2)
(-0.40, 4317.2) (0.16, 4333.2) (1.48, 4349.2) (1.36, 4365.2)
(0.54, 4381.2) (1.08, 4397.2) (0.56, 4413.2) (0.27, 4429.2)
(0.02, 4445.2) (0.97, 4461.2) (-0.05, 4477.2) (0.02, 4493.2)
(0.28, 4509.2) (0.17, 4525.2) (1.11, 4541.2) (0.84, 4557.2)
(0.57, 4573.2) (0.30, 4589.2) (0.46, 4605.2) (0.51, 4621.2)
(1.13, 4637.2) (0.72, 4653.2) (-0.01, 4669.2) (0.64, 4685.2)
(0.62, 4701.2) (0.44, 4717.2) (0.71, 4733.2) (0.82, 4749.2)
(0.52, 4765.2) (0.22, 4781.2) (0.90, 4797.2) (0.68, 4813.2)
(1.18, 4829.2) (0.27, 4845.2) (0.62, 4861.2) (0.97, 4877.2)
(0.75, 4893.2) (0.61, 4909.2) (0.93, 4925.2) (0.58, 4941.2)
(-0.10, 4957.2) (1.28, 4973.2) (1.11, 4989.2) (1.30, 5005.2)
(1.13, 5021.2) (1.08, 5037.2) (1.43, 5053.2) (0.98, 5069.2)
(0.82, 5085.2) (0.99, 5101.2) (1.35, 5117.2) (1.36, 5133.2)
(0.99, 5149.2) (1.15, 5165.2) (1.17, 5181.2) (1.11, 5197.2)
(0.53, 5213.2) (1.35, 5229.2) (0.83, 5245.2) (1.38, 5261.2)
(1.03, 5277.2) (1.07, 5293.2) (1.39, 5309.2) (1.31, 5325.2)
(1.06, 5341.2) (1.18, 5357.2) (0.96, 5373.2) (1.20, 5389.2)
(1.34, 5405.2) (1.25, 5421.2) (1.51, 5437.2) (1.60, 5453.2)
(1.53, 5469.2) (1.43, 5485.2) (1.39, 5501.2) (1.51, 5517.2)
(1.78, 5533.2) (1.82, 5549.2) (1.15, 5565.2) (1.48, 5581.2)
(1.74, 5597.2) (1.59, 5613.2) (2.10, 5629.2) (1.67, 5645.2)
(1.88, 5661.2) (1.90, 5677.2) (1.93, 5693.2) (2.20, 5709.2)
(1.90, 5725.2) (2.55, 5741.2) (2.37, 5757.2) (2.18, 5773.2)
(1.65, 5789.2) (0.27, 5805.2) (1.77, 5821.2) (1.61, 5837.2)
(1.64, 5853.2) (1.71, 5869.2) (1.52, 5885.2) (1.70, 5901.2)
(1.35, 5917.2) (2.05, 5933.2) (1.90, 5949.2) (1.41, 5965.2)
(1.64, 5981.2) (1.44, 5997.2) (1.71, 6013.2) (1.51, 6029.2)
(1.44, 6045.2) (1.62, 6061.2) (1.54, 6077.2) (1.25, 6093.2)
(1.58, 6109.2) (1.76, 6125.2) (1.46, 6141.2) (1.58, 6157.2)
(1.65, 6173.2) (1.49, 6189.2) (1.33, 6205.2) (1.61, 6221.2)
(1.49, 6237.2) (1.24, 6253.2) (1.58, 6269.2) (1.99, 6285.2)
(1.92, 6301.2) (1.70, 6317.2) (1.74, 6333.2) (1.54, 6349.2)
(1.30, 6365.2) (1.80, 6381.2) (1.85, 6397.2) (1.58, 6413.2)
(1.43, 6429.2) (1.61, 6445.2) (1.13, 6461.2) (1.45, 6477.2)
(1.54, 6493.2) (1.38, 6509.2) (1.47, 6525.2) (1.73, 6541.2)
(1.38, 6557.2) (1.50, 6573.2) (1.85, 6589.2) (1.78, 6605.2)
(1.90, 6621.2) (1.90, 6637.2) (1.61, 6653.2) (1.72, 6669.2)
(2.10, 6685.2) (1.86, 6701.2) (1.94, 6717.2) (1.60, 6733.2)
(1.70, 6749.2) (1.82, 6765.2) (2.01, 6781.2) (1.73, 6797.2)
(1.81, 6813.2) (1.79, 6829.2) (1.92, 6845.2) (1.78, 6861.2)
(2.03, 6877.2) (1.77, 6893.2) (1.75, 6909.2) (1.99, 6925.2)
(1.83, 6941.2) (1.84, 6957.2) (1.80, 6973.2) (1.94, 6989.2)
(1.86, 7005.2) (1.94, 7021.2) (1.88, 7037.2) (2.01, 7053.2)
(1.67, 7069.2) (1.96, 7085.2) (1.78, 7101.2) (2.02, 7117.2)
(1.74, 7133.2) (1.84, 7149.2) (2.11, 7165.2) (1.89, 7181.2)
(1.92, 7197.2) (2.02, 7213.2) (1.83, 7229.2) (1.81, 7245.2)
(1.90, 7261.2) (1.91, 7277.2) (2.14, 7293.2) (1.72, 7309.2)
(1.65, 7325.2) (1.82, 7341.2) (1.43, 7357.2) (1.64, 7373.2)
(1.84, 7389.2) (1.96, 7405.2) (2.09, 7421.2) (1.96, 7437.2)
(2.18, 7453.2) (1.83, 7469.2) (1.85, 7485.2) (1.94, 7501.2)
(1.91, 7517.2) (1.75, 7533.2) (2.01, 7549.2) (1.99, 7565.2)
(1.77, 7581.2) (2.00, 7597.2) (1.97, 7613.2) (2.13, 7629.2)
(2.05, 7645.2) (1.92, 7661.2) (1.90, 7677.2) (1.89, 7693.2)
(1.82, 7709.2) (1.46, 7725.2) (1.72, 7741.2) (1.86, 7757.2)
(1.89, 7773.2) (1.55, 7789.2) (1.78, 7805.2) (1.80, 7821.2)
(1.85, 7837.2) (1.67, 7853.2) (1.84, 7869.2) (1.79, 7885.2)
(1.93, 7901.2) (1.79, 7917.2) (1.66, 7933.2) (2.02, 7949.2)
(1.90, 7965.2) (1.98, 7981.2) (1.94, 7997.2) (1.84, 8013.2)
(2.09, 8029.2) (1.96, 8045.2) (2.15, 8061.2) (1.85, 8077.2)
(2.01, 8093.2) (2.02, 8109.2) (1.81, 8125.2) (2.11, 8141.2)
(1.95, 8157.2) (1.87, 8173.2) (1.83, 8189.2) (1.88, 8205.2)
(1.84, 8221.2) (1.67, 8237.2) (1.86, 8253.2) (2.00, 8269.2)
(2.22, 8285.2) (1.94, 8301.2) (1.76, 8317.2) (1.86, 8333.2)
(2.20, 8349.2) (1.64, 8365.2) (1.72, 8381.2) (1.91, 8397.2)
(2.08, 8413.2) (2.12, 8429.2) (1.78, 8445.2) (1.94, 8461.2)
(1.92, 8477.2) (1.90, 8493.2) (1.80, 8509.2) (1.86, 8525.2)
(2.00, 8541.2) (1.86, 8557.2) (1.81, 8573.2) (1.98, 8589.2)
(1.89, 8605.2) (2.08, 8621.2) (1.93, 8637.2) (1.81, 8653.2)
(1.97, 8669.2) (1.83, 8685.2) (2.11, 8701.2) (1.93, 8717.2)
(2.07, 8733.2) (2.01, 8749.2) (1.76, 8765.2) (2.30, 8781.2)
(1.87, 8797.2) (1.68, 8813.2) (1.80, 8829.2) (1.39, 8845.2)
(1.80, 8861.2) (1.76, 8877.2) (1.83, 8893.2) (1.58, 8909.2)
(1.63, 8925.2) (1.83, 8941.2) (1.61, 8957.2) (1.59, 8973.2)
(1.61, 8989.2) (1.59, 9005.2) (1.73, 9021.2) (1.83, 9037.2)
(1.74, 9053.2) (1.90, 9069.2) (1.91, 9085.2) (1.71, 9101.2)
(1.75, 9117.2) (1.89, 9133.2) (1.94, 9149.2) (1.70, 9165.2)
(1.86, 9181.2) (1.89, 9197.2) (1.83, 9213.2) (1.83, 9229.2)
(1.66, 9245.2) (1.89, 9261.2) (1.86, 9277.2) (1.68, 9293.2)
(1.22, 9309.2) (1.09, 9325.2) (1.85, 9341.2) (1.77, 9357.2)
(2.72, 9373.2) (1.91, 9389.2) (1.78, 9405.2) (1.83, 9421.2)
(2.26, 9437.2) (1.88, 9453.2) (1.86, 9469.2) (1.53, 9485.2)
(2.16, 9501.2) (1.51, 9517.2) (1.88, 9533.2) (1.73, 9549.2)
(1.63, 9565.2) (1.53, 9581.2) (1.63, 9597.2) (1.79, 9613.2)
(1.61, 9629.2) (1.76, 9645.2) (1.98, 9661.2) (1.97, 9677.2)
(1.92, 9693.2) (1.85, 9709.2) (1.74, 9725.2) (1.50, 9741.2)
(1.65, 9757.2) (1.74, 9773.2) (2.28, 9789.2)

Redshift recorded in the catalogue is 0.248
